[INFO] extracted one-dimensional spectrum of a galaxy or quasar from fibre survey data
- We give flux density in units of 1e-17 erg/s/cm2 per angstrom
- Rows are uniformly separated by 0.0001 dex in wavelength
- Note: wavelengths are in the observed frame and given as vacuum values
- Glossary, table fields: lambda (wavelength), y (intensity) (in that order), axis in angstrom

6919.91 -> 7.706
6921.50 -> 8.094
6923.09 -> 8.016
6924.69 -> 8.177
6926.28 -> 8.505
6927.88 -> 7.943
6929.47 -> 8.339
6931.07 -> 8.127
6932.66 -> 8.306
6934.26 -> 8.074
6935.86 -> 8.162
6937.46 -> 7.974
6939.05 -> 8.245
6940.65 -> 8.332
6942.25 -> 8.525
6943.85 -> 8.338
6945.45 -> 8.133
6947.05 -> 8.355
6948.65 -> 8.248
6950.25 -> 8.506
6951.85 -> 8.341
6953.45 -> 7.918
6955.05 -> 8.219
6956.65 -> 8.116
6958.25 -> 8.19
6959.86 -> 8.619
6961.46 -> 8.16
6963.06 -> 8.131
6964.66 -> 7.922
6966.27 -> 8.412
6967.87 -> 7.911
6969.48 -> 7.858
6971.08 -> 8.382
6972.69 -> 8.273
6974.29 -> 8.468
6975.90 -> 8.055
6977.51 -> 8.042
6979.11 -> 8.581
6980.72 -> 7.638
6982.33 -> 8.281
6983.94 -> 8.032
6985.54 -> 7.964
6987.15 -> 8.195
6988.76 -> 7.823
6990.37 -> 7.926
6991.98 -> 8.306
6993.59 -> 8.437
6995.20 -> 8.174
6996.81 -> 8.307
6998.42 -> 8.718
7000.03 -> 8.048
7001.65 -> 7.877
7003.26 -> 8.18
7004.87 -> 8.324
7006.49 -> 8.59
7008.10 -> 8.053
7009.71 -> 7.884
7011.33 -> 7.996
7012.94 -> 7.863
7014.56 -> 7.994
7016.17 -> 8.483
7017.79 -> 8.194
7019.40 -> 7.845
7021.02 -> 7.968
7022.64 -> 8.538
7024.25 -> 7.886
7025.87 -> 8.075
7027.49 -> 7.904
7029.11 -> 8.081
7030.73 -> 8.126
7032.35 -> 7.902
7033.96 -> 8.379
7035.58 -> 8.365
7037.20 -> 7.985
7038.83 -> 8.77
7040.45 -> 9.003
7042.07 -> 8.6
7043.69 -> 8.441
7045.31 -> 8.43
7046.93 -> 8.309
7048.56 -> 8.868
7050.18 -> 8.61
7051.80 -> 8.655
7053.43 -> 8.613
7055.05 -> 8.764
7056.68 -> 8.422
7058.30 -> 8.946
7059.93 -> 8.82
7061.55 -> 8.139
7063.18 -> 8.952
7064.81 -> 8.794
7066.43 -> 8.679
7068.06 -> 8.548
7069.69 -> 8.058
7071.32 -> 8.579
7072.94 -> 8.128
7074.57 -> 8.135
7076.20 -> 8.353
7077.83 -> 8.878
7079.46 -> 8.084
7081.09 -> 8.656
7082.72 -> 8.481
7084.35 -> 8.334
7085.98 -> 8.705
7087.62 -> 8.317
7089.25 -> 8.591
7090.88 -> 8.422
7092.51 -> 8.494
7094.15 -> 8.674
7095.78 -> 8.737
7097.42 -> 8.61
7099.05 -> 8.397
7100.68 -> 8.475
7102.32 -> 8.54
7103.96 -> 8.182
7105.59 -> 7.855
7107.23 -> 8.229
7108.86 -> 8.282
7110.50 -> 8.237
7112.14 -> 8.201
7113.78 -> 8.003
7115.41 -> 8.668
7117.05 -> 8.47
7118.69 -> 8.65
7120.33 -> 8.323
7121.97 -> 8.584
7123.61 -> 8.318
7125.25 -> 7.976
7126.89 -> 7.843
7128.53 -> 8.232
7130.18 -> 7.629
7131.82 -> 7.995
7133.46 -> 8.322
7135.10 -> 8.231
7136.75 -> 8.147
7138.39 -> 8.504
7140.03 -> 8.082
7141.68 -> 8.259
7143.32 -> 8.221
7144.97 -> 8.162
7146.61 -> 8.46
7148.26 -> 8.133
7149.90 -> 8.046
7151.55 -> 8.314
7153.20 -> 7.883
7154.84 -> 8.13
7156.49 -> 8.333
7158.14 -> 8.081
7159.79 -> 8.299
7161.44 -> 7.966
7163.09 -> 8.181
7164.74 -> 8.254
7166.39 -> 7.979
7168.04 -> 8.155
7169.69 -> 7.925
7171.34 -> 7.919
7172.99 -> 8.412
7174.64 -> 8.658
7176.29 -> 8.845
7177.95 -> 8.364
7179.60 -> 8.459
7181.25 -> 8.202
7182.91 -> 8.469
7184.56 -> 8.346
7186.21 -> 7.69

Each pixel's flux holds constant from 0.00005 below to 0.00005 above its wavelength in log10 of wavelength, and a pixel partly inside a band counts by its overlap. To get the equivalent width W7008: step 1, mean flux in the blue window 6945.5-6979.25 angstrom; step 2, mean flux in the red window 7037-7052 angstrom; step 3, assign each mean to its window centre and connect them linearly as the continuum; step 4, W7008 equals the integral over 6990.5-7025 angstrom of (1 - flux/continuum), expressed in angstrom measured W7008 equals 1.0 angstrom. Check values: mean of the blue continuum 8.22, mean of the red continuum 8.59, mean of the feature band 8.17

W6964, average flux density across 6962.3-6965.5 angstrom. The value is 8.02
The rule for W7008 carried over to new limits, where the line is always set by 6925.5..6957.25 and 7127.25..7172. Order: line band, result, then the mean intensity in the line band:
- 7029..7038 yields 0.1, 8.15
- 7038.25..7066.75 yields -1.6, 8.66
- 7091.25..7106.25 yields -0.5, 8.45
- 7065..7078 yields -0.4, 8.42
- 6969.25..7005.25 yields 0.2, 8.17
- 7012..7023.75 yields 0.1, 8.12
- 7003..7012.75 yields 0.1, 8.15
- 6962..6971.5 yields 0.2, 8.1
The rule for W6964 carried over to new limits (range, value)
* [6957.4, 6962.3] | 8.32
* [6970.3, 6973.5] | 8.33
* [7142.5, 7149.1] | 8.25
